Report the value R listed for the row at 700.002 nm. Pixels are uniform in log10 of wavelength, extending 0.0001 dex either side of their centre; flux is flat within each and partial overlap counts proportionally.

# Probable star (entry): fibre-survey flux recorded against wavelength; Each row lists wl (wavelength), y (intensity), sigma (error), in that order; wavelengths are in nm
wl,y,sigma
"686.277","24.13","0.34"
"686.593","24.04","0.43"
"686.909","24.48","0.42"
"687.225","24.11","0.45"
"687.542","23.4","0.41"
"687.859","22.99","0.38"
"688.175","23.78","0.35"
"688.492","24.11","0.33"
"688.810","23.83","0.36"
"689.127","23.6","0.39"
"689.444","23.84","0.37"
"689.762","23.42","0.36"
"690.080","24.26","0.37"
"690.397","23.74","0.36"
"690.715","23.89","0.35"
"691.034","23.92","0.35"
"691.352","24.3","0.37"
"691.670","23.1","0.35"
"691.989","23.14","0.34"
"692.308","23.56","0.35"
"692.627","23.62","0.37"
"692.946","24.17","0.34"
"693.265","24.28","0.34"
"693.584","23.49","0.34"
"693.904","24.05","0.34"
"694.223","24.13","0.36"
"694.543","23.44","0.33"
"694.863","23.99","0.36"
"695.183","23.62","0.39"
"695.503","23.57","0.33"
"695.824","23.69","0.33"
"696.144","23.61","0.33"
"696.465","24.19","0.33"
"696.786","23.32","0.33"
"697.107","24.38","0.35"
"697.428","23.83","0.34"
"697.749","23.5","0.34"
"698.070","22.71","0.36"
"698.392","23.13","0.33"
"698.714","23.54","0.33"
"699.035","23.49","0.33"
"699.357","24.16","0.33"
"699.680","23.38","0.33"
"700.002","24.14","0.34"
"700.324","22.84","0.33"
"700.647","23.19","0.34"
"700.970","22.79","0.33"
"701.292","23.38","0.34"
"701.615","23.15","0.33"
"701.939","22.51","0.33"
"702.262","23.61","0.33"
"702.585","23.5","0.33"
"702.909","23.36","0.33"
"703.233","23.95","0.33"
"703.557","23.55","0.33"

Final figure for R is 24.14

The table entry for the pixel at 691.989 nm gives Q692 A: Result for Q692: 23.14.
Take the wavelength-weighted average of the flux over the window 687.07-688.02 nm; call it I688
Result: 23.5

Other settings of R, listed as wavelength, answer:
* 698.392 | 23.13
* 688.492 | 24.11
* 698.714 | 23.54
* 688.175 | 23.78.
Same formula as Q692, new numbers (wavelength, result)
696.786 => 23.32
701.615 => 23.15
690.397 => 23.74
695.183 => 23.62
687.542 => 23.4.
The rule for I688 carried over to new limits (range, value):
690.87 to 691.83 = 23.8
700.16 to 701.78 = 23.1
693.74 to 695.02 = 23.9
